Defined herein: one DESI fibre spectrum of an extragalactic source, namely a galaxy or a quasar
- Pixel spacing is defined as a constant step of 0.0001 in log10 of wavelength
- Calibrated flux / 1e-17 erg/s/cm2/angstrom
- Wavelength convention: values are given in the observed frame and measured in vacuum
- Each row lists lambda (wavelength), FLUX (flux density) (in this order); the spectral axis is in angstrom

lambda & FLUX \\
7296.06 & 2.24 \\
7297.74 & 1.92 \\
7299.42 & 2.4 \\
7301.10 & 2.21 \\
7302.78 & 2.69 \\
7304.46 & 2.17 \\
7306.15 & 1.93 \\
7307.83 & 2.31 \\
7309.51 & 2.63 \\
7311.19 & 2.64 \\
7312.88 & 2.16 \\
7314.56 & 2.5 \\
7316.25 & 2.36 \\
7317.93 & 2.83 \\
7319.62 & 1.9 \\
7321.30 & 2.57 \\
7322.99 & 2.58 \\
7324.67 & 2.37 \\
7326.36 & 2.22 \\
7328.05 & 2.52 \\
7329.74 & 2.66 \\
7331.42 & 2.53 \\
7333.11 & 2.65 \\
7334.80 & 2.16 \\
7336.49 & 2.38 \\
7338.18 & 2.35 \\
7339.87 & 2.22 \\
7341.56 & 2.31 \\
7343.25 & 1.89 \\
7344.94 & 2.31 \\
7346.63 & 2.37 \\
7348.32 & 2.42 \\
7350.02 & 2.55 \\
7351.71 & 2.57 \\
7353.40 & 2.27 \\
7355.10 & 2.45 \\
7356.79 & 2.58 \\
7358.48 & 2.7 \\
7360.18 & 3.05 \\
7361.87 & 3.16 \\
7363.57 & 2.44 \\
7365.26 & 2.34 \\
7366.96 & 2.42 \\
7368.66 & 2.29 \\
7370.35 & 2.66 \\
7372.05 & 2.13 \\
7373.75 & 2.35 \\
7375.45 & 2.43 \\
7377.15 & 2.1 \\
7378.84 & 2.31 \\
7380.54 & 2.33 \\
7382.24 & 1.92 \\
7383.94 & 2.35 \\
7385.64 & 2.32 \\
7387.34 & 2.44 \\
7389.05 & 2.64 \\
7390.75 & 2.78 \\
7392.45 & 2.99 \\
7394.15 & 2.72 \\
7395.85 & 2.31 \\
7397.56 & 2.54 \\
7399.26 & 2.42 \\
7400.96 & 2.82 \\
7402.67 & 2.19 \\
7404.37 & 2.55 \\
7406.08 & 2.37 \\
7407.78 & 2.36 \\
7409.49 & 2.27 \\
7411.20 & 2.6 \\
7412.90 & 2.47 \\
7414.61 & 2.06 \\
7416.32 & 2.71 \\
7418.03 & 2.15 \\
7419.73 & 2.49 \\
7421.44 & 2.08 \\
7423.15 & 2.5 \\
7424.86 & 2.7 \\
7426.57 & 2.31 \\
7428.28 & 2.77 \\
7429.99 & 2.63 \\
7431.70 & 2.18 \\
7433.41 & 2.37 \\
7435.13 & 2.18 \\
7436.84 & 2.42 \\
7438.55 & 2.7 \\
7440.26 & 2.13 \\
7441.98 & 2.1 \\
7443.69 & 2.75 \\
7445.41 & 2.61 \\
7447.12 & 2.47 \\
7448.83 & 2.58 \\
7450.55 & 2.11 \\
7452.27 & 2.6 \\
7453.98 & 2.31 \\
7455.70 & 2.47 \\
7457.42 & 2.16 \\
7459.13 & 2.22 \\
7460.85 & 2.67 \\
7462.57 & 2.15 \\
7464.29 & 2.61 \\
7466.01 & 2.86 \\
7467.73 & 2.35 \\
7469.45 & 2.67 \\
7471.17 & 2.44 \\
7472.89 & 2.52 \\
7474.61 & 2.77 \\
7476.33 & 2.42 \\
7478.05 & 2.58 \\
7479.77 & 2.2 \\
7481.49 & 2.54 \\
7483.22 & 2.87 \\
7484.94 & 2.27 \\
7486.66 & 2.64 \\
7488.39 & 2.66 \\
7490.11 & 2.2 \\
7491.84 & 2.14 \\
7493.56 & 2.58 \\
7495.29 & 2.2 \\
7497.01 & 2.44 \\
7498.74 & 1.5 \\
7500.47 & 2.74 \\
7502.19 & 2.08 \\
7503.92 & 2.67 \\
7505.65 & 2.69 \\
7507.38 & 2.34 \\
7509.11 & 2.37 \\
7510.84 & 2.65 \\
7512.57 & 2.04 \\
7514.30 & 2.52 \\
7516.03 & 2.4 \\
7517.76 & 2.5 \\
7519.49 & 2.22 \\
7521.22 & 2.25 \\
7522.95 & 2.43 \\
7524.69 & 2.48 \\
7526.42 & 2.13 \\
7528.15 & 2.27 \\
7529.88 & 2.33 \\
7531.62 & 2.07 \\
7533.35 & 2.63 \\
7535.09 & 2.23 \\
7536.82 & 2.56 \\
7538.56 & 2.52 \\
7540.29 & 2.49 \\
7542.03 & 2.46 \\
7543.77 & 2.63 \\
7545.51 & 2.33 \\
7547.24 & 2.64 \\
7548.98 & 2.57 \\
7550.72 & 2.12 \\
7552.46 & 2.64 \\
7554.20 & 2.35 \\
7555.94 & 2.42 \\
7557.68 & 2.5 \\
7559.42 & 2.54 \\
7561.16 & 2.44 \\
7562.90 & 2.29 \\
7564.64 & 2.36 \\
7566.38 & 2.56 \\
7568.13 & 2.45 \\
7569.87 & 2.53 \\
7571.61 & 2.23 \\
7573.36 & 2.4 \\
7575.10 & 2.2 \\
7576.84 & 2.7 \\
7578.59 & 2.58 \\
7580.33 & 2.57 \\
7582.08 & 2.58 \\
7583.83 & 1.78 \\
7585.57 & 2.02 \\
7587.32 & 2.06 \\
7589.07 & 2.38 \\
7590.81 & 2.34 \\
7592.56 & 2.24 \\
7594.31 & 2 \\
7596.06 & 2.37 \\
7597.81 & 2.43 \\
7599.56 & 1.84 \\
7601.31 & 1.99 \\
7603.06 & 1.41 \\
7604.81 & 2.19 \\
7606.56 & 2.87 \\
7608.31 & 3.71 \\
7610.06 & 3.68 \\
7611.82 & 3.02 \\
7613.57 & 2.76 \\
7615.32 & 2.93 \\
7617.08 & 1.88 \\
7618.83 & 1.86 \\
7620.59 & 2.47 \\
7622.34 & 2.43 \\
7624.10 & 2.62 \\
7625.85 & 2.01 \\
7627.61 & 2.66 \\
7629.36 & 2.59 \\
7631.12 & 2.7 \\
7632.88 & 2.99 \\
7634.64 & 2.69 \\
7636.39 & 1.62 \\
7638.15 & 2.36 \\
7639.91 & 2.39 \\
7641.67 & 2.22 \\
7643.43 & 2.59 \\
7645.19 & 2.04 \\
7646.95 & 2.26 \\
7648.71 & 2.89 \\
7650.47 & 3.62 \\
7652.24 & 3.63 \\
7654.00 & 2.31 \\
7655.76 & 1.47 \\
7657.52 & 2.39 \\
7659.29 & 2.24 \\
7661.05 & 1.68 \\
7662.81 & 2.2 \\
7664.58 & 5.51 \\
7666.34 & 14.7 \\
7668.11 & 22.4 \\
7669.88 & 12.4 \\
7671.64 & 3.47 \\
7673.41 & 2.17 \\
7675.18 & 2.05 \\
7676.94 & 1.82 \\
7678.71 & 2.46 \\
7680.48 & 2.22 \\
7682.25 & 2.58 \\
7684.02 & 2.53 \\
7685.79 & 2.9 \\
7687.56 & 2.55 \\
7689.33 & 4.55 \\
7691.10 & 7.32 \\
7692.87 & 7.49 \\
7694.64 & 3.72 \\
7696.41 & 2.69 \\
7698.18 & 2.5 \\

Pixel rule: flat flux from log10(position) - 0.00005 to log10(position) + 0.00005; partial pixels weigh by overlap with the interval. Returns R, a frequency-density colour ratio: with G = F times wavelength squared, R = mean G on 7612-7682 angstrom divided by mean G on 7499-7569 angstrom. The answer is 1.5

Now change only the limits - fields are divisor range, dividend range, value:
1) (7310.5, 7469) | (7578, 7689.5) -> 1.39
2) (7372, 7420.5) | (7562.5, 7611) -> 1.04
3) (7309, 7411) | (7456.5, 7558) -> 1.03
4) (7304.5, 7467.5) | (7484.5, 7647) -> 1.04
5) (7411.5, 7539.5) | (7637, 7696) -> 1.83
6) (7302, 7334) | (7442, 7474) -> 1.05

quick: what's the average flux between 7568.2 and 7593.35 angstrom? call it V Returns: 2.33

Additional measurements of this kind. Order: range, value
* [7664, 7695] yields 5.75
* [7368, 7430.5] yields 2.43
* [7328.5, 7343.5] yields 2.37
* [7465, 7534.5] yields 2.42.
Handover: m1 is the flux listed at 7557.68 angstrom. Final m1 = 2.5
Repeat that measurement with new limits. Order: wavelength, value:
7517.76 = 2.5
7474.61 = 2.77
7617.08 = 1.88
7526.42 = 2.13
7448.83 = 2.58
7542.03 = 2.46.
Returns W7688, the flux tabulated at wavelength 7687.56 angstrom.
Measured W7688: 2.55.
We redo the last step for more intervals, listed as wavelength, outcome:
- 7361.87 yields 3.16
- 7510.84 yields 2.65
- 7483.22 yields 2.87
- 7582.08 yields 2.58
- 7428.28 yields 2.77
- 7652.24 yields 3.63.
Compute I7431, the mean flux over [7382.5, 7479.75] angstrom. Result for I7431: 2.46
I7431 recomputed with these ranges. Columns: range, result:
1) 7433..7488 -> 2.46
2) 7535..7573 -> 2.45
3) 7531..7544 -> 2.45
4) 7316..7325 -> 2.45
